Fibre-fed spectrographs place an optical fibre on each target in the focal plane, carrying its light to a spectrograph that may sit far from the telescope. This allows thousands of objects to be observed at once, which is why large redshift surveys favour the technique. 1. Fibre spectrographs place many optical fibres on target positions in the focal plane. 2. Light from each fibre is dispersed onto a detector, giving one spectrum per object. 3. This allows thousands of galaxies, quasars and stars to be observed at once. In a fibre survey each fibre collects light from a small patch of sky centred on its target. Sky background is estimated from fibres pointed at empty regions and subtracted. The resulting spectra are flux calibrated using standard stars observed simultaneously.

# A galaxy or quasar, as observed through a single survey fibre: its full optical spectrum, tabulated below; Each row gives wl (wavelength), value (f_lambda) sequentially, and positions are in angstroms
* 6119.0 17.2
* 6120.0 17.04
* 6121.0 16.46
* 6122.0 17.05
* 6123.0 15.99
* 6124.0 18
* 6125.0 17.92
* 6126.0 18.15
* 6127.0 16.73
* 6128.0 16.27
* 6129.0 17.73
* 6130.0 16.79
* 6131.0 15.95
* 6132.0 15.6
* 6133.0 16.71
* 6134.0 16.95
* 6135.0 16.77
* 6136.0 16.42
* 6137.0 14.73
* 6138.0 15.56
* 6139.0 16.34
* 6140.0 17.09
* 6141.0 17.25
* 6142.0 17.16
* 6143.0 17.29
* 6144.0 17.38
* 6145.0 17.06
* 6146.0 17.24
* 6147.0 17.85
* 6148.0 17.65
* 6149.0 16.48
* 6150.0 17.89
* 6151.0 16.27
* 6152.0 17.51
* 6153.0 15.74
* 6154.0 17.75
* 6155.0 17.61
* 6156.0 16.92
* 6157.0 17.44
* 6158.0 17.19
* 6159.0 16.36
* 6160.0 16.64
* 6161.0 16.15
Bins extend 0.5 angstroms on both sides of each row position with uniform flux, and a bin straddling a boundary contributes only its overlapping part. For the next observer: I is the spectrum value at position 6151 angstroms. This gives 16.27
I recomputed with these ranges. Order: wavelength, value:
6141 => 17.25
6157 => 17.44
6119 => 17.2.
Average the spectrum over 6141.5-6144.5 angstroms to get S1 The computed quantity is 17.3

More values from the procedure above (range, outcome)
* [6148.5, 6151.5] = 16.9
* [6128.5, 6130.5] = 17.3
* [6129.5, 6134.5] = 16.4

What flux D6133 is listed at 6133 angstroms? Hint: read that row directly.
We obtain 16.71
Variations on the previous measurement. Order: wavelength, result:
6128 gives 16.27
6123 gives 15.99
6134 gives 16.95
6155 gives 17.61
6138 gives 15.56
